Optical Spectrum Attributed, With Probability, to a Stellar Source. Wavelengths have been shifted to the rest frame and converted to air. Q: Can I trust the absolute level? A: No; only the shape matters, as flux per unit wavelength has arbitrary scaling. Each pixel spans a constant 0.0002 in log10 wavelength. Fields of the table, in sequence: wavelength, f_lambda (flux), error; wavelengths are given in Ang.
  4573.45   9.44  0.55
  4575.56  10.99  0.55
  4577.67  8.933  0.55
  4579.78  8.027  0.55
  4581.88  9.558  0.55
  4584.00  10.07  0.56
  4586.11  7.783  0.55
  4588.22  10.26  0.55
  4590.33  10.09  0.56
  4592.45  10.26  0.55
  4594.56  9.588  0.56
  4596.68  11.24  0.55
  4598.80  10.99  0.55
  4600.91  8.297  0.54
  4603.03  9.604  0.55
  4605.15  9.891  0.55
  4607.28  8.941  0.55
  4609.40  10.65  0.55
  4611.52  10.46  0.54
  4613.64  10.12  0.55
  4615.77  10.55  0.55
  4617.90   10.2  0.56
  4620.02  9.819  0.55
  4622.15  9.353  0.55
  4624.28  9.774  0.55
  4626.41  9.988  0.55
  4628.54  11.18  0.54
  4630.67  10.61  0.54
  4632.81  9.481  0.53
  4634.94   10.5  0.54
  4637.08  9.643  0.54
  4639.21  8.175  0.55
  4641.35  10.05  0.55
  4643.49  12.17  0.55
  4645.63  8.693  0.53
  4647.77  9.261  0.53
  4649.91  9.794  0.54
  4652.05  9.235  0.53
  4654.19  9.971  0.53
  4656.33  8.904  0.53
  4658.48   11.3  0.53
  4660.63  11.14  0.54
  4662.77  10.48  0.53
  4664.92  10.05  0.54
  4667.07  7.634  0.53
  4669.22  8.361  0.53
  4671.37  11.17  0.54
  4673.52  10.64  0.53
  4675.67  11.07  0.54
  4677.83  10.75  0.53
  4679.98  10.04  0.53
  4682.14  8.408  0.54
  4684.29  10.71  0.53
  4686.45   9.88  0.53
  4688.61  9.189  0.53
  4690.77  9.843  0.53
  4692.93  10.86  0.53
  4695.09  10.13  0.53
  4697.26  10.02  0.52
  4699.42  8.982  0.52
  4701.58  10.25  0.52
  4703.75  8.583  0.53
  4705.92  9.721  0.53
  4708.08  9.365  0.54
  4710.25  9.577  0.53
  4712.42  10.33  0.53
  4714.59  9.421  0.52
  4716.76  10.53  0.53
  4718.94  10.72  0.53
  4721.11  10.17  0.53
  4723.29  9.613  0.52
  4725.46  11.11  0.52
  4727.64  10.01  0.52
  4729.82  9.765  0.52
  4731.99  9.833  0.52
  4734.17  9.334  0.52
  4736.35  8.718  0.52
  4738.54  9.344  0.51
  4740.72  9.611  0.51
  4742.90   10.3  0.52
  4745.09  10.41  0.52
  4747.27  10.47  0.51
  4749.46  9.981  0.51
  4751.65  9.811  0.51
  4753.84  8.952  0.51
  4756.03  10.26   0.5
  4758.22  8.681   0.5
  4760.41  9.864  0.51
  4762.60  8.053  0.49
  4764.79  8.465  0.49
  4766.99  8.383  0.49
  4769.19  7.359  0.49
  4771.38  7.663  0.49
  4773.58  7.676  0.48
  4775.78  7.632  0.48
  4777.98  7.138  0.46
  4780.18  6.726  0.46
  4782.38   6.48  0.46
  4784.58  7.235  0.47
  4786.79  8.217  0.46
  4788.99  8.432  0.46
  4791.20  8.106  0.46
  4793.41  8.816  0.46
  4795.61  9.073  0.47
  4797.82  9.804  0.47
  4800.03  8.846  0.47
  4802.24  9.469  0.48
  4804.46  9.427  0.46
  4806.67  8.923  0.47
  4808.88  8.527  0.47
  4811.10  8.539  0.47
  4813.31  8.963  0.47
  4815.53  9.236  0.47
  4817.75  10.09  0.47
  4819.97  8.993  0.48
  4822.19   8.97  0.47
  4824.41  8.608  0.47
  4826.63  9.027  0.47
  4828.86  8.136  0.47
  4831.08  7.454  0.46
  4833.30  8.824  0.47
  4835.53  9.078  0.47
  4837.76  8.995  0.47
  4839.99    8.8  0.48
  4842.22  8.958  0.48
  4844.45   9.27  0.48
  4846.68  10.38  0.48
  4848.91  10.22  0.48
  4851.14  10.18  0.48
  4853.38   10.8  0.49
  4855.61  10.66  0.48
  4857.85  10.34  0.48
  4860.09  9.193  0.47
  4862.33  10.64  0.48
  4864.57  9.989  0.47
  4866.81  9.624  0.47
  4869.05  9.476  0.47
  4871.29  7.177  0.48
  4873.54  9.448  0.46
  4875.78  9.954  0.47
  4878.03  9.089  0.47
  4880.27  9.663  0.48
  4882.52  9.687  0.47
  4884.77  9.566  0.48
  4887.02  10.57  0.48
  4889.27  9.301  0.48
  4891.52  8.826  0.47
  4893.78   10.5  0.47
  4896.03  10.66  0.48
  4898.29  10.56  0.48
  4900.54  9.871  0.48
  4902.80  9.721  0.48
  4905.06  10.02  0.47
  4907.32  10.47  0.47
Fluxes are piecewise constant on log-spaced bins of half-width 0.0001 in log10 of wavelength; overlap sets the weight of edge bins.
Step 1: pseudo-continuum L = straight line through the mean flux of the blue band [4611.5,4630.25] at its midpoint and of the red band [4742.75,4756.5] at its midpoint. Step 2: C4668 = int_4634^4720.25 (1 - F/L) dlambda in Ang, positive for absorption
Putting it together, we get 1.7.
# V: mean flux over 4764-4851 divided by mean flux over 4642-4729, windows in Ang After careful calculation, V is 0.87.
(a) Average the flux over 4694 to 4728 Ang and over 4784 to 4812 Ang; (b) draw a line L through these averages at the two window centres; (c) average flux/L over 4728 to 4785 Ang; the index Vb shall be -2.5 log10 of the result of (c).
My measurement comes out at 0.06 mag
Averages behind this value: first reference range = 9.91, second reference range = 8.75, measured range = 8.81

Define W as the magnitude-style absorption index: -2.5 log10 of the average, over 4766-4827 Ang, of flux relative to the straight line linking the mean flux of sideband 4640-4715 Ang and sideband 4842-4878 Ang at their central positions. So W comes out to 0.16 mag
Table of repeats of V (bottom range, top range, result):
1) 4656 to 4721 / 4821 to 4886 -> 0.94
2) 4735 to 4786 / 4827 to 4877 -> 1.09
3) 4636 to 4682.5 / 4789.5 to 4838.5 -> 0.90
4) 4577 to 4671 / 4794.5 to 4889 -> 0.95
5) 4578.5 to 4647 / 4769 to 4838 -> 0.86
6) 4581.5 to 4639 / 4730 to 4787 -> 0.88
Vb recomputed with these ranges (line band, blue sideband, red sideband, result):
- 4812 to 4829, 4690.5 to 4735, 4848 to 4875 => 0.091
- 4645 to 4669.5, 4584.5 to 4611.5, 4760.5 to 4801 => -0.043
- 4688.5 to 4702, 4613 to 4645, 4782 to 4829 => -0.038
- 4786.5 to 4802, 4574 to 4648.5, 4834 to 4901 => 0.108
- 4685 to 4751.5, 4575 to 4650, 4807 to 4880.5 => -0.030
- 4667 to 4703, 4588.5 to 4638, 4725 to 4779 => -0.039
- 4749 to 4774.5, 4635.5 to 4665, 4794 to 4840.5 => 0.064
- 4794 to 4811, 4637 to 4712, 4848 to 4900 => 0.083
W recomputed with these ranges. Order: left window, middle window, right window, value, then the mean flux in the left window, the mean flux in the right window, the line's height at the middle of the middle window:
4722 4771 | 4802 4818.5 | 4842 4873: 0.062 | 9.44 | 9.8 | 9.65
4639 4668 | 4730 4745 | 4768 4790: -0.166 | 9.83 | 7.46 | 8.24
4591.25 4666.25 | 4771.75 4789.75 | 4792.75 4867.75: 0.265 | 10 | 9.32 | 9.49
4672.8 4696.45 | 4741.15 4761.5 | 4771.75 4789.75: -0.191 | 10.1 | 7.43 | 8.26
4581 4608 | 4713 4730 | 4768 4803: -0.184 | 9.74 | 8.03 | 8.61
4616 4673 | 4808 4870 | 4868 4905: 0.038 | 9.9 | 9.64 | 9.69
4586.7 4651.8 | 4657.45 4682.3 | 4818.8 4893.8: -0.033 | 9.96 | 9.41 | 9.84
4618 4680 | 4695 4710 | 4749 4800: -0.029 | 9.98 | 8.37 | 9.29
